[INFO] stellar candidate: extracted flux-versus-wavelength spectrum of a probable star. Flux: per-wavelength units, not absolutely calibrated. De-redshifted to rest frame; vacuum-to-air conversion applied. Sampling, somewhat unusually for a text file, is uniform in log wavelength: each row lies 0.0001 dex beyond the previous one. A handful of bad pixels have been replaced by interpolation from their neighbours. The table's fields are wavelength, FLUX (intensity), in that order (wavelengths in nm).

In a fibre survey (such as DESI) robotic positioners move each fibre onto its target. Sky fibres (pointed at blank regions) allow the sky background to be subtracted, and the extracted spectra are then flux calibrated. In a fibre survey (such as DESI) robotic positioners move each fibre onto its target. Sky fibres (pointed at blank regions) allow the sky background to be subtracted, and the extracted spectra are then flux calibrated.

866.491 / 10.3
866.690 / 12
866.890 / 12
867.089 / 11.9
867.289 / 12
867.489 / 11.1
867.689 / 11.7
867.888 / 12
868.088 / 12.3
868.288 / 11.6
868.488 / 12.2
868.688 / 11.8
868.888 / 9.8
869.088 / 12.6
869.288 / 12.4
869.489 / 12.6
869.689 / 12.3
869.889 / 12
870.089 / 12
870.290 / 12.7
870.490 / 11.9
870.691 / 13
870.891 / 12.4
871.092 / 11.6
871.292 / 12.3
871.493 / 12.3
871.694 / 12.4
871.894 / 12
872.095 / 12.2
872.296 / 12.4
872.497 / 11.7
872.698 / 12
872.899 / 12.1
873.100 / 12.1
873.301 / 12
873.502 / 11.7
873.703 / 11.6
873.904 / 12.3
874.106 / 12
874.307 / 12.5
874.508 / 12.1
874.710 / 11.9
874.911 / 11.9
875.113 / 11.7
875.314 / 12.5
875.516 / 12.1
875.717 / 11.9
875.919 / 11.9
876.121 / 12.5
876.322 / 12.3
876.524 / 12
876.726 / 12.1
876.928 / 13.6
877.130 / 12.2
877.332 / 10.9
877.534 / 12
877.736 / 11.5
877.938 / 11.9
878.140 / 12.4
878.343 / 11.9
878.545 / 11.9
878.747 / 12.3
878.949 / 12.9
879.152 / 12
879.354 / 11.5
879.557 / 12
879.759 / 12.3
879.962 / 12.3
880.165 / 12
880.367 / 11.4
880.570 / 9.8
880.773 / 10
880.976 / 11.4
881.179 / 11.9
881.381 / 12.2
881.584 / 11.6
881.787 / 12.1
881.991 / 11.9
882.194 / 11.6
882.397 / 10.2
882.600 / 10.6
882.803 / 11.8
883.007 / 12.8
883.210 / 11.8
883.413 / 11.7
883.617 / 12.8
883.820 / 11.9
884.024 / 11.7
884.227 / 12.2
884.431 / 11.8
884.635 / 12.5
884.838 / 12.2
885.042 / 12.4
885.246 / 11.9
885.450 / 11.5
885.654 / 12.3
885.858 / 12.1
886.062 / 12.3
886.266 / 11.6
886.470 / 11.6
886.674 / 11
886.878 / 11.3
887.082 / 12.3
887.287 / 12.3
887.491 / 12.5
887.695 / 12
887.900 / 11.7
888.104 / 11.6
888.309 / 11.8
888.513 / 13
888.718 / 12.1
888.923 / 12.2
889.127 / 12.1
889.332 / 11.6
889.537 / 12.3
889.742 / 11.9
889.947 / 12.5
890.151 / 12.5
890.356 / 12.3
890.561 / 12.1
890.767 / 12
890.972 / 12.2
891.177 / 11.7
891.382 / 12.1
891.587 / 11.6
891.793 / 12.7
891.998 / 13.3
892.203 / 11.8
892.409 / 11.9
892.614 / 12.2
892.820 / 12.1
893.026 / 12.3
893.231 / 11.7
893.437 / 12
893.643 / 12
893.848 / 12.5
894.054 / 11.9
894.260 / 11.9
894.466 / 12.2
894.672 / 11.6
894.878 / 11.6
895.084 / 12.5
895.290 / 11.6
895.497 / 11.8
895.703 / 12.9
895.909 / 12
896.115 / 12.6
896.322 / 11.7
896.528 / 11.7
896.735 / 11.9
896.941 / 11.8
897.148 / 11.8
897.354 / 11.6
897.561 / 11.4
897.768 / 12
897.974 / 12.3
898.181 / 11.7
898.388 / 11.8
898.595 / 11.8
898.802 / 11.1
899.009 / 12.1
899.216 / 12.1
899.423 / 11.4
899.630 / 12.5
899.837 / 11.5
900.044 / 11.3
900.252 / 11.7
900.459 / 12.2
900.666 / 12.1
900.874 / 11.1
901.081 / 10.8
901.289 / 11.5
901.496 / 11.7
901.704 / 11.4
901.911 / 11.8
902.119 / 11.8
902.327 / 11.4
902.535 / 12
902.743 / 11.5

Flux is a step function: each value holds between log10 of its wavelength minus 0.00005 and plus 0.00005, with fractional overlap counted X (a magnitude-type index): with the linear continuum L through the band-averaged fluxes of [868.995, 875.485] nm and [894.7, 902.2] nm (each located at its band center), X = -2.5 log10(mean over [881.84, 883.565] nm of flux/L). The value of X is 0.038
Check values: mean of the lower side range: 12.2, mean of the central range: 11.6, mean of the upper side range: 11.8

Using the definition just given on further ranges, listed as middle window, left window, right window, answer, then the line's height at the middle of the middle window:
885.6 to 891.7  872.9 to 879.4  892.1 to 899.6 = 0.00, 12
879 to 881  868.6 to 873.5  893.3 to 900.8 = 0.05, 12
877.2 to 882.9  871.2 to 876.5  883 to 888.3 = 0.03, 12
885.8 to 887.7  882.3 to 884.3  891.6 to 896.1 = 0.00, 11.9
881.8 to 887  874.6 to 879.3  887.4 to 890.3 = 0.03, 12.1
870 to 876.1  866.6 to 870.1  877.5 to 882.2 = -0.02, 11.9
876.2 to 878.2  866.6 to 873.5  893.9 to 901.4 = -0.01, 12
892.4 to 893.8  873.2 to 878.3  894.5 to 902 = -0.02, 11.9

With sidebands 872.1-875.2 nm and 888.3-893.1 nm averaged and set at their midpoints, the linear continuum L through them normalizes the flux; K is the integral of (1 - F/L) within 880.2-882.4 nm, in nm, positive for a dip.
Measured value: 0.13 nm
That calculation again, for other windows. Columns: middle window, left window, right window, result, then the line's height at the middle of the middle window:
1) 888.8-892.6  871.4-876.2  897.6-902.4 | -0.10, 11.8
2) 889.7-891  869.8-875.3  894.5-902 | -0.04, 11.9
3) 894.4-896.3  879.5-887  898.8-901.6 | -0.06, 11.7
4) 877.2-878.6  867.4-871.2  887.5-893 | 0.03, 12.1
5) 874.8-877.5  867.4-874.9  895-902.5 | -0.03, 12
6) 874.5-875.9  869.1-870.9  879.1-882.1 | 0.00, 12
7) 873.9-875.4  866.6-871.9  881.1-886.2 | -0.01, 12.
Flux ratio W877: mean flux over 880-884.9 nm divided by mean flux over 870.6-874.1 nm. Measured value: 0.96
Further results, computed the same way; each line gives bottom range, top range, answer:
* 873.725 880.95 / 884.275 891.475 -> 1.01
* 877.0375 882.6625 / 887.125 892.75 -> 1.04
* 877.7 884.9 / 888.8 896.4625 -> 1.03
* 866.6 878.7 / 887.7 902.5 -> 0.99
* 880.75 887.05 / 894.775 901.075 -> 1.00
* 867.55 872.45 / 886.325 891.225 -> 0.99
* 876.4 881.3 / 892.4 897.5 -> 1.01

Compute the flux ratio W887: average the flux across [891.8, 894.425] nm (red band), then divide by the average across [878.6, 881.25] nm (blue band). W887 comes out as 1.04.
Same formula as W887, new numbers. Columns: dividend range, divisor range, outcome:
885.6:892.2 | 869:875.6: 0.99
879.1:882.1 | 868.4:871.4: 0.96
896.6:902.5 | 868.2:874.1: 0.97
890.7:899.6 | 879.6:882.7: 1.05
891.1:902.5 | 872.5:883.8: 1.00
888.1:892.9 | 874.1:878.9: 1.01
